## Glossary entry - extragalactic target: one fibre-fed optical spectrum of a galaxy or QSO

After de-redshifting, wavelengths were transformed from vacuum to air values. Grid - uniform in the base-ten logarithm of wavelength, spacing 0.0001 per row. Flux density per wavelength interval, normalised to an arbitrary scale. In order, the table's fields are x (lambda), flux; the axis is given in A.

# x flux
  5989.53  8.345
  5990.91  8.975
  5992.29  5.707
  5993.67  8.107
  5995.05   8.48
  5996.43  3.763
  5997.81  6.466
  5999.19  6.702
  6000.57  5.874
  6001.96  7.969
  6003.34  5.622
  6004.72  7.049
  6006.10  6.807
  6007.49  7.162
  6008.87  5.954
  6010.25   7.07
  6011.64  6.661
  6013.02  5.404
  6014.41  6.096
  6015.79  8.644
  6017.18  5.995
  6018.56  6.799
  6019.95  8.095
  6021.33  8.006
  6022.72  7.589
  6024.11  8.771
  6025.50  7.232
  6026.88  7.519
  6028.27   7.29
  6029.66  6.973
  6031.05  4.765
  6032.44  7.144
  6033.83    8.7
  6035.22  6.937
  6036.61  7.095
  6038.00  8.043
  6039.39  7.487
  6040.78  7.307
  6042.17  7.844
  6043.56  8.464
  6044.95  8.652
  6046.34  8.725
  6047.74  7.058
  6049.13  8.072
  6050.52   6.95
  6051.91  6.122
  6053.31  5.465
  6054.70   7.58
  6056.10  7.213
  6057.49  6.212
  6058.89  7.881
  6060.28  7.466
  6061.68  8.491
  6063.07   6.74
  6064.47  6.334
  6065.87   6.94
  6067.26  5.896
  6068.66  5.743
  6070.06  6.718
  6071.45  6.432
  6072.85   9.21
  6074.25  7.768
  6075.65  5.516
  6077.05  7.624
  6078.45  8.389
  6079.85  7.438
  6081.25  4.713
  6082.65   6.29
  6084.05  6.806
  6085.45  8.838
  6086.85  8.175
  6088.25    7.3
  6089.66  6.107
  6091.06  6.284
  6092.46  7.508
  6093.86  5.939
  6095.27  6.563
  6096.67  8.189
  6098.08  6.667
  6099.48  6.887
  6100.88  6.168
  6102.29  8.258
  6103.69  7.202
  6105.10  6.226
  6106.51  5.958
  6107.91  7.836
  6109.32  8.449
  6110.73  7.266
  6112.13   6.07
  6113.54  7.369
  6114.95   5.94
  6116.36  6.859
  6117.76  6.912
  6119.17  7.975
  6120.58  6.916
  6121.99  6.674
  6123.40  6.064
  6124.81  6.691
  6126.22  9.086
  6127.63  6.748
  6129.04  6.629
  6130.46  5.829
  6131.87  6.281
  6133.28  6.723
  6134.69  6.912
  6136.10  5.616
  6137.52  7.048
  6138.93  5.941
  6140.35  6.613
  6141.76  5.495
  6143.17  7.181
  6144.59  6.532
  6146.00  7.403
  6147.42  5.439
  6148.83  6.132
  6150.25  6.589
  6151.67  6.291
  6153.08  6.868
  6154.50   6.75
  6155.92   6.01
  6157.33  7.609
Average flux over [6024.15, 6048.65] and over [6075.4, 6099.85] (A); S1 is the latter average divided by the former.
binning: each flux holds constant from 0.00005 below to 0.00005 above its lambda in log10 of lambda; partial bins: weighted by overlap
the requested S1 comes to 0.93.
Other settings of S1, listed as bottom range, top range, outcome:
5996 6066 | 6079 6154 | 0.96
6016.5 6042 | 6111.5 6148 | 0.91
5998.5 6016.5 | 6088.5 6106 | 1.02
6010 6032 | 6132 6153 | 0.91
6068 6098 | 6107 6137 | 0.98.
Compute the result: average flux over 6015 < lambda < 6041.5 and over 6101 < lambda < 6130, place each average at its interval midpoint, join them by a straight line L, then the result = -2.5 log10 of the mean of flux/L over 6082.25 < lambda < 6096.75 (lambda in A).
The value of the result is 0.01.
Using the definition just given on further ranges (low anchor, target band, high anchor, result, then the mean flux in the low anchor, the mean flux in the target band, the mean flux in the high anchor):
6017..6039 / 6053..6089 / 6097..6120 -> 0.017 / 7.34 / 7.06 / 7.02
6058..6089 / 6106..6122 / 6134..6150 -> -0.057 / 7.12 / 7.05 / 6.4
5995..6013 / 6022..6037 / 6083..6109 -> -0.100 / 6.47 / 7.27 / 7.06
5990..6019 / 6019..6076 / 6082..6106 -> -0.064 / 6.74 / 7.29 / 7.02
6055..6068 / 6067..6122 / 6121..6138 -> -0.020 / 7.03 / 6.99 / 6.69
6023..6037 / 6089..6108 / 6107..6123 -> 0.047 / 7.25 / 6.81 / 7.08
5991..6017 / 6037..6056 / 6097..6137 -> -0.114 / 6.68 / 7.5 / 6.88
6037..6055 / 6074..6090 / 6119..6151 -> 0.010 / 7.51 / 7.08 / 6.61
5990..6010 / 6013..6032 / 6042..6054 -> -0.006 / 6.78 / 7.14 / 7.47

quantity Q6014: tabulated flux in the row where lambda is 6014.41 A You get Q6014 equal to 6.096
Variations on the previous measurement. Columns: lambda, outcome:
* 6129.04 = 6.629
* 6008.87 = 5.954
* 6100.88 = 6.168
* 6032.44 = 7.144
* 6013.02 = 5.404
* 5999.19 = 6.702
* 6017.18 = 5.995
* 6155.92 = 6.01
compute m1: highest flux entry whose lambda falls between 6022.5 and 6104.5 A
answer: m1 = 9.21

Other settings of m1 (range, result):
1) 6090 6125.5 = 8.449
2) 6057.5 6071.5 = 8.491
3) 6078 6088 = 8.838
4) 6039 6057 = 8.725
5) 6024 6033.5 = 8.771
